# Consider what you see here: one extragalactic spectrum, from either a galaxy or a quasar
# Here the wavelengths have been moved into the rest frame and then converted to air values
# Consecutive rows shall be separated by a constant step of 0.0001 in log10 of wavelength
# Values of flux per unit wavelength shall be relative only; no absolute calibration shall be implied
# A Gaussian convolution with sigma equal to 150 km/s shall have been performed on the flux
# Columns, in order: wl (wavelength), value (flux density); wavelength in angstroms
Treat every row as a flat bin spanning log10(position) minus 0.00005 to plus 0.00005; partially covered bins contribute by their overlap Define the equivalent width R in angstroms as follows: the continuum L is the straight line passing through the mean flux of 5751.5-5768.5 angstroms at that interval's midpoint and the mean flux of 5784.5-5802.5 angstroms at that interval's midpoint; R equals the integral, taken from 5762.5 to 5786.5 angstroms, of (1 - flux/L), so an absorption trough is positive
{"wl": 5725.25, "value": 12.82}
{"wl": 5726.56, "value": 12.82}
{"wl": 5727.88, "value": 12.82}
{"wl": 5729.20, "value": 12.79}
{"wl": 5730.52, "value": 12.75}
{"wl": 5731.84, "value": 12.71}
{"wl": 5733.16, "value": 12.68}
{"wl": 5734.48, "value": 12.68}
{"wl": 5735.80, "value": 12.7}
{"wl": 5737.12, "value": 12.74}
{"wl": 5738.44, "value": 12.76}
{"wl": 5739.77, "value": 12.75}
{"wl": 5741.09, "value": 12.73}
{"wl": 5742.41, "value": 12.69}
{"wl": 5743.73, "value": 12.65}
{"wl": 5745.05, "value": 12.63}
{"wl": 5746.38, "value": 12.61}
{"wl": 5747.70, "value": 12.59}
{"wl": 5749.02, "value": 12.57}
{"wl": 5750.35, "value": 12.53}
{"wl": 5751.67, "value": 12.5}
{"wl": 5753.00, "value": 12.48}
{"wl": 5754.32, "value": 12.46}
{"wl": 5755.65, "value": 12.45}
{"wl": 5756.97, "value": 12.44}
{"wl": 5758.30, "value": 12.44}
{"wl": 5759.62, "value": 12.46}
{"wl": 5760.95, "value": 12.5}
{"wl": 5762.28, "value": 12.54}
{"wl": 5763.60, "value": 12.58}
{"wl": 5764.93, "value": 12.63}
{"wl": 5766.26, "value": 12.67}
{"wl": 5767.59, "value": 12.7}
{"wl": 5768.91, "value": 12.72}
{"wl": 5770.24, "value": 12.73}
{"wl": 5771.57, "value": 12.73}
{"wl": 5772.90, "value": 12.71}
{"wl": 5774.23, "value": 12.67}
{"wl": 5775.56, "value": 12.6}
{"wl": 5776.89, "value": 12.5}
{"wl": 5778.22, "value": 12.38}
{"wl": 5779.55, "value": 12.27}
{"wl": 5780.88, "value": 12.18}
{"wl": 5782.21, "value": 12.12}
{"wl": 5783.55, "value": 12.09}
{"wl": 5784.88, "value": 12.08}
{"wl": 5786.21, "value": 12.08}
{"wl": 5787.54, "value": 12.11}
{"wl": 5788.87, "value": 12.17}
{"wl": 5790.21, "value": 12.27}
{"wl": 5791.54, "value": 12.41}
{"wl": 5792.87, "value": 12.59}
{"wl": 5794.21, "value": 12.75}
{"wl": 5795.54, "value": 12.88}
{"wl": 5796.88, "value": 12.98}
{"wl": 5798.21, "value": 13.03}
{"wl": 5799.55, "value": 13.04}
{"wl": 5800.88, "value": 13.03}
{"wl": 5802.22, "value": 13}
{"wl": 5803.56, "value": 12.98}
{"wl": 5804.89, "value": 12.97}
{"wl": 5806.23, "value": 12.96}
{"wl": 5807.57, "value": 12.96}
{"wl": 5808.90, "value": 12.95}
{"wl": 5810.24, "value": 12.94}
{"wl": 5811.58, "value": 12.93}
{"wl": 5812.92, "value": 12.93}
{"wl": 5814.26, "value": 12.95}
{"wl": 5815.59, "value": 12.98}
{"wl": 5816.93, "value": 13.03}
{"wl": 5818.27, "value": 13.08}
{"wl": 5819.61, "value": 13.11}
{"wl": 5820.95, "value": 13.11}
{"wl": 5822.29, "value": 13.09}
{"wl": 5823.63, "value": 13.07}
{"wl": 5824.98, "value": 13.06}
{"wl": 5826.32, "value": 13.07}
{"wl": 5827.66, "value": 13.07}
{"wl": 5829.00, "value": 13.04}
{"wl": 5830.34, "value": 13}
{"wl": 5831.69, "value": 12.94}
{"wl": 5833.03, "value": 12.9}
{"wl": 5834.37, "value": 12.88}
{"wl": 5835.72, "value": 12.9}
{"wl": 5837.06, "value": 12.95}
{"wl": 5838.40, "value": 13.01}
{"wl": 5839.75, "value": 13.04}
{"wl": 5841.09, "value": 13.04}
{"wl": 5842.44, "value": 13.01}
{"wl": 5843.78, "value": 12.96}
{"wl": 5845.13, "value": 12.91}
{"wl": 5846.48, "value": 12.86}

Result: 0.2 angstroms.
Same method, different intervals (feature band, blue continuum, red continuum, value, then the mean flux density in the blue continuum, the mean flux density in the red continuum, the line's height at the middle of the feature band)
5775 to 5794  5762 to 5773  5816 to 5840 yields 0.7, 12.7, 13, 12.8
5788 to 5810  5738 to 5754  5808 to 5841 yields 0.1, 12.6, 13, 12.9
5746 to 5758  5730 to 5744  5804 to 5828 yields 0.2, 12.7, 13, 12.8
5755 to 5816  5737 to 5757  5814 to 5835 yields 0.9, 12.6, 13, 12.8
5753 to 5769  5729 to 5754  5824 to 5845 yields 0.2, 12.7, 13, 12.7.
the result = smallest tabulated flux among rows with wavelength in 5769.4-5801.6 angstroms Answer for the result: 12.08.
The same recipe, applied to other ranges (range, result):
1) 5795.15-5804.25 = 12.88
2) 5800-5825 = 12.93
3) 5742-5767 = 12.44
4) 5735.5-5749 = 12.59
